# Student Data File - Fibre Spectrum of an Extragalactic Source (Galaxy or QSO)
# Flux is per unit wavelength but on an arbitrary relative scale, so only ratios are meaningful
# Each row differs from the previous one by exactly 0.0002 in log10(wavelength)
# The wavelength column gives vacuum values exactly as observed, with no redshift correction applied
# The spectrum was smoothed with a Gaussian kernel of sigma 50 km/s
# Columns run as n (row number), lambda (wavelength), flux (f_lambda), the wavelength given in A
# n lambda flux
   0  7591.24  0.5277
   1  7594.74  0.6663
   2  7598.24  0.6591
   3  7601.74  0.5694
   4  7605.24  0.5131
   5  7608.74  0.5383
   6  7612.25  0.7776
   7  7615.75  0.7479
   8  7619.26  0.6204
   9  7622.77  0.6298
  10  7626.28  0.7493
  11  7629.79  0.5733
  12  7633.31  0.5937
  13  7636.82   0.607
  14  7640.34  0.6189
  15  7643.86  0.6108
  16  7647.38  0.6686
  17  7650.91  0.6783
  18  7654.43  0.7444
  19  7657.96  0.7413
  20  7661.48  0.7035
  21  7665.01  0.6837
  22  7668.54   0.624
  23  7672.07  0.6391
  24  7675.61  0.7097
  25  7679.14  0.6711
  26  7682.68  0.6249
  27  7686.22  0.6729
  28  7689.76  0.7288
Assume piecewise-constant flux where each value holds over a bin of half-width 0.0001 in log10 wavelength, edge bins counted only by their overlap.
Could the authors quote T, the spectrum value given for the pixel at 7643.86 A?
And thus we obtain 0.6108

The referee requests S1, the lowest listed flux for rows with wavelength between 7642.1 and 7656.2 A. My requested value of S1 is 0.6108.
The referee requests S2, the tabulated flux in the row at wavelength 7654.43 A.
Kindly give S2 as 0.7444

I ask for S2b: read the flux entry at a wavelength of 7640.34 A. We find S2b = 0.6189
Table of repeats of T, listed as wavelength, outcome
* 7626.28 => 0.7493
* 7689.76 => 0.7288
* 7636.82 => 0.607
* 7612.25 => 0.7776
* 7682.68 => 0.6249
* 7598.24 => 0.6591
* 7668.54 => 0.624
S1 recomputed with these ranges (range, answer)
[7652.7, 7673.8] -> 0.624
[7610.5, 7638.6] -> 0.5733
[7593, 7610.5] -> 0.5131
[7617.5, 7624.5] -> 0.6204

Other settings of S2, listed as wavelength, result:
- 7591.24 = 0.5277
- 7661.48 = 0.7035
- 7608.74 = 0.5383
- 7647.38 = 0.6686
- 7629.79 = 0.5733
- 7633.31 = 0.5937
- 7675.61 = 0.7097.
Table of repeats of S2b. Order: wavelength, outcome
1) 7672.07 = 0.6391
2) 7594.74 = 0.6663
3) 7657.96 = 0.7413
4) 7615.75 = 0.7479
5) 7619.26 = 0.6204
